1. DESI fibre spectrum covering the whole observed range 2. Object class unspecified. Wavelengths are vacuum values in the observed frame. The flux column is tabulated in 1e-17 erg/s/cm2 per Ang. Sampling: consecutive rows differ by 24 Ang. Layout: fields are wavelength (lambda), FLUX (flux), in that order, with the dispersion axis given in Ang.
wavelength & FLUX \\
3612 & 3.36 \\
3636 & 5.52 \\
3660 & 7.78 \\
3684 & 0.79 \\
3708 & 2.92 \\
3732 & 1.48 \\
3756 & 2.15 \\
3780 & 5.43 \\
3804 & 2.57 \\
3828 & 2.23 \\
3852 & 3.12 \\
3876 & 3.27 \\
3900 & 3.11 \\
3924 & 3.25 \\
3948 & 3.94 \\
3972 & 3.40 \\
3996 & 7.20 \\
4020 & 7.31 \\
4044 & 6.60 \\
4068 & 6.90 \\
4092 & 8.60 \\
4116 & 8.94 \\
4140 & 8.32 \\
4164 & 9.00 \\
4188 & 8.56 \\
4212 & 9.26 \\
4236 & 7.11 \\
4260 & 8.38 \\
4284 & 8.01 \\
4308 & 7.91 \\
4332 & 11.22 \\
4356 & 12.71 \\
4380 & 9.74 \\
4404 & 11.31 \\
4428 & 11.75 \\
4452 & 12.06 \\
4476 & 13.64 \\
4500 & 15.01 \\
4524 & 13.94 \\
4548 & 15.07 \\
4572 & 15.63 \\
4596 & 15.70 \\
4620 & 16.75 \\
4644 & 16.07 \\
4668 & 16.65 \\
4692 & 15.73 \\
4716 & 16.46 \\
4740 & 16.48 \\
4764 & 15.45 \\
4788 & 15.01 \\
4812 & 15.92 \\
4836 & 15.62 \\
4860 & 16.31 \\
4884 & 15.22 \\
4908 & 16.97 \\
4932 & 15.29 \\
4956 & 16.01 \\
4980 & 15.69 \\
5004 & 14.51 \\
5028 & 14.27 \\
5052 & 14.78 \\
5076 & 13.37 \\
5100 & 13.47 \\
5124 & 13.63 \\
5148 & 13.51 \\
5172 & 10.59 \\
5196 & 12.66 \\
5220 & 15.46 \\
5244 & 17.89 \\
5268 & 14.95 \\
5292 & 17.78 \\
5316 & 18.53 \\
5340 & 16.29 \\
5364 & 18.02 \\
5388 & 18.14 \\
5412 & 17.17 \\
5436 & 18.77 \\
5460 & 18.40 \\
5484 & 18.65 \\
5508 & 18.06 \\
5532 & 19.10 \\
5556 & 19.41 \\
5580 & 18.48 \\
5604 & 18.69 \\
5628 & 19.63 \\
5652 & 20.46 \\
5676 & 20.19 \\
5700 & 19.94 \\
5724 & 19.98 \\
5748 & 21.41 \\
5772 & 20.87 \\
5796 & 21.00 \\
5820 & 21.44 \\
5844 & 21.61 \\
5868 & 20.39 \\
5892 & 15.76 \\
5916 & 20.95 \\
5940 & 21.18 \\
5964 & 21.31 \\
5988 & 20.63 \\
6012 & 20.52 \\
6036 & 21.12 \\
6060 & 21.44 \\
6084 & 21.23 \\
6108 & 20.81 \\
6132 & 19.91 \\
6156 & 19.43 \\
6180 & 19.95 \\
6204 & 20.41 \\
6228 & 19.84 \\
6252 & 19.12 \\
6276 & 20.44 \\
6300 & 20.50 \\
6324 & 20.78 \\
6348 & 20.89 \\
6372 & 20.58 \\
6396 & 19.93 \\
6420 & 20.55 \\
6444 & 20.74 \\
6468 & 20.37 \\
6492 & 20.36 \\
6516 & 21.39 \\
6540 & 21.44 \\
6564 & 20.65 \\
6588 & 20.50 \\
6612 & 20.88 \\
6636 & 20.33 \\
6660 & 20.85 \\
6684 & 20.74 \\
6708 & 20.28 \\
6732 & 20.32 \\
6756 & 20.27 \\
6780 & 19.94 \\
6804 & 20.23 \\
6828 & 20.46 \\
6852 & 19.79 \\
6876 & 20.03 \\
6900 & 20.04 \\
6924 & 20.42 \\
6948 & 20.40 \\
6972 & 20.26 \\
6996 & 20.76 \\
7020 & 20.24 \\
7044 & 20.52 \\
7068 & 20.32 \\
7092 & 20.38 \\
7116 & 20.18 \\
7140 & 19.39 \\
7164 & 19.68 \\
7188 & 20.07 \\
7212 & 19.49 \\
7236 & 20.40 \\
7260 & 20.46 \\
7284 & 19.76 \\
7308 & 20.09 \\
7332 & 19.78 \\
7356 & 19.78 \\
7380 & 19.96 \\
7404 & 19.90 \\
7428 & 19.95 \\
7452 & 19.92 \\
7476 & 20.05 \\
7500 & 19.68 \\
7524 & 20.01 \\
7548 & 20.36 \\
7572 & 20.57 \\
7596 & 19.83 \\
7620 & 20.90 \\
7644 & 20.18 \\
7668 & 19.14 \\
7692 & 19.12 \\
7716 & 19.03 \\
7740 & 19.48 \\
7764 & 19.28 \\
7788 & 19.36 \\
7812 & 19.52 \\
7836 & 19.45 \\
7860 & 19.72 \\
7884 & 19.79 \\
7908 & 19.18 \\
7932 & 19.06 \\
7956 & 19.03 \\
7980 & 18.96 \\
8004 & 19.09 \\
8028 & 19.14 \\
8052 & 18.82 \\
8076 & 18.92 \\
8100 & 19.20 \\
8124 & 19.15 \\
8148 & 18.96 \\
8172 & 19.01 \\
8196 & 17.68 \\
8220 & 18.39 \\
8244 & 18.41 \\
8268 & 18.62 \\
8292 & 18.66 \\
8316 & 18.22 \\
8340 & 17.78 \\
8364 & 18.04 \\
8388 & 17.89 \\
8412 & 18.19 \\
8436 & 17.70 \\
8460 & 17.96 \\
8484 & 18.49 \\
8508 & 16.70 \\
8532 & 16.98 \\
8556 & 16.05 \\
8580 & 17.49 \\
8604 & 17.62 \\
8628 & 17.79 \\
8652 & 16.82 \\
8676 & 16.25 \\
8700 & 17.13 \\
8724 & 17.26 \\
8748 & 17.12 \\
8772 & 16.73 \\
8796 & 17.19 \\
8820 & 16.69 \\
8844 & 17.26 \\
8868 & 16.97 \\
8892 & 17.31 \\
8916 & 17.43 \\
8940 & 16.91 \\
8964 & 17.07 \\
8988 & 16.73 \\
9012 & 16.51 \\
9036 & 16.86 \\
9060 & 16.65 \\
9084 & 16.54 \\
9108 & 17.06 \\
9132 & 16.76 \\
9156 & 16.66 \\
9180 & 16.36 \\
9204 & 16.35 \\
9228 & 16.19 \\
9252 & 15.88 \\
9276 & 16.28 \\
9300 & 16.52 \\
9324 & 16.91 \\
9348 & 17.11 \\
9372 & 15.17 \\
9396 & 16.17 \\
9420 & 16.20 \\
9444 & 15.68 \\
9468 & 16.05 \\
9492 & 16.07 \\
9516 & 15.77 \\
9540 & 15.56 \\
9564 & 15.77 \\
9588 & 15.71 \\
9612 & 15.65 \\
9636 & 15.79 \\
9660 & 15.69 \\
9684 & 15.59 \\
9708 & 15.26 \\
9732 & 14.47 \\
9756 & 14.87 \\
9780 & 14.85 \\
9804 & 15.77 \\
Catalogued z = 0.000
